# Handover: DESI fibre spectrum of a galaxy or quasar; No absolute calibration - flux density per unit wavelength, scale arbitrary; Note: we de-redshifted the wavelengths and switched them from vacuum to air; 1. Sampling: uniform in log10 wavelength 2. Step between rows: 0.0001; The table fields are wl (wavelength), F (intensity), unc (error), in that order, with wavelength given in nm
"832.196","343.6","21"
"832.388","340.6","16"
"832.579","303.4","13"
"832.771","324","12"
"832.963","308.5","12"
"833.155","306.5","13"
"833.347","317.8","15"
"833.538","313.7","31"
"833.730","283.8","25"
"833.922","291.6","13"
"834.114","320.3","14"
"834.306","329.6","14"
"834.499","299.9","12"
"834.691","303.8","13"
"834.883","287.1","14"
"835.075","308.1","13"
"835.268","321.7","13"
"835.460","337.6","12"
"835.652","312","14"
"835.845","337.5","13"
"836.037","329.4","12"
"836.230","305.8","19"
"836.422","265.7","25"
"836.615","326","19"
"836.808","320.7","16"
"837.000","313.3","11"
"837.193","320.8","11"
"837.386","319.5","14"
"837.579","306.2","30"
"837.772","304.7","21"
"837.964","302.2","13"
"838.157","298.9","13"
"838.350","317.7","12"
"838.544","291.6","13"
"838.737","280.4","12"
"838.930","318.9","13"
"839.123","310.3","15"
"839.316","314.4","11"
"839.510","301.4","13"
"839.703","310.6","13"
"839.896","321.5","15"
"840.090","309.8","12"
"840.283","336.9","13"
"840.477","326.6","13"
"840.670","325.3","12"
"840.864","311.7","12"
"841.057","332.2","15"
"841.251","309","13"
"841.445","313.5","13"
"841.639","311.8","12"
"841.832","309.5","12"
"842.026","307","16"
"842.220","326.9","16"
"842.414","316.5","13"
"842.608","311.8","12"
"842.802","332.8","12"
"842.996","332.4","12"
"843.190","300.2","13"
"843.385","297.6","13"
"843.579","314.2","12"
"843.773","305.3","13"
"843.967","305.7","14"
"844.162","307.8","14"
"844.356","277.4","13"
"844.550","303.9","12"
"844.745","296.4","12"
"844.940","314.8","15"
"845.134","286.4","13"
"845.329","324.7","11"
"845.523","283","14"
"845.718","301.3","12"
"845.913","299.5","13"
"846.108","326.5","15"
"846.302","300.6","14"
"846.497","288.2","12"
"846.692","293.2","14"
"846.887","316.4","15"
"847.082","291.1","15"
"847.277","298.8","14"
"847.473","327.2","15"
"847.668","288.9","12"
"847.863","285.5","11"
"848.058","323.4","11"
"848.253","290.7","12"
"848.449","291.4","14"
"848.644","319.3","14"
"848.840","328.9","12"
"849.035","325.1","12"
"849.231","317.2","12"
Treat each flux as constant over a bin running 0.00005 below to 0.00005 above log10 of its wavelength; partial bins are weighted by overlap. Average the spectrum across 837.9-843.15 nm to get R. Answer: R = 314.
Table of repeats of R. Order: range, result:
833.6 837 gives 311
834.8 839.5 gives 310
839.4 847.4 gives 309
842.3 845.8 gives 306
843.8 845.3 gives 300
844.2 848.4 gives 301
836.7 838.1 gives 312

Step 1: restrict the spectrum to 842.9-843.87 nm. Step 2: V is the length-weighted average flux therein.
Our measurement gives 310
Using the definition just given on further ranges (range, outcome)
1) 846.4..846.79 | 291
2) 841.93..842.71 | 316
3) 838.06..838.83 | 297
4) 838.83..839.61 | 311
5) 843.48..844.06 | 309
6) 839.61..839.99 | 316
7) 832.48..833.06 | 312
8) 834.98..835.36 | 314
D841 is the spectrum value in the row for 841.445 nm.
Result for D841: 313.5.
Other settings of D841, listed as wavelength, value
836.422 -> 265.7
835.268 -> 321.7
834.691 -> 303.8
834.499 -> 299.9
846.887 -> 316.4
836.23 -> 305.8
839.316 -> 314.4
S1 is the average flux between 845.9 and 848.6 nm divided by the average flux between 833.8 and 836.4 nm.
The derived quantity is 1.0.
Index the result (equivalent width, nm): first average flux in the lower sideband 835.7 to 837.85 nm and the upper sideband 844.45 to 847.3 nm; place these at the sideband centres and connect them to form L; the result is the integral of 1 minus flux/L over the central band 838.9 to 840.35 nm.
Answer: -0.02 nm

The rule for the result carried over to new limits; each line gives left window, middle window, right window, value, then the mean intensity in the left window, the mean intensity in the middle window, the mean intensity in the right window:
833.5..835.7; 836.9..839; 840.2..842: 0.050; 309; 307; 319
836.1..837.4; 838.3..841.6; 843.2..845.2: -0.079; 310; 313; 301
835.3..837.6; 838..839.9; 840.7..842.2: 0.060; 317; 306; 315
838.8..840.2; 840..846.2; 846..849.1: -0.039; 312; 311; 306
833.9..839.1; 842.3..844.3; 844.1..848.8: -0.048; 310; 312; 302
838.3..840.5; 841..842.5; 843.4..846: -0.042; 311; 315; 301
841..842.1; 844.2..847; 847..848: 0.026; 313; 301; 299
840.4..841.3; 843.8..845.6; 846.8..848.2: 0.064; 322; 300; 304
